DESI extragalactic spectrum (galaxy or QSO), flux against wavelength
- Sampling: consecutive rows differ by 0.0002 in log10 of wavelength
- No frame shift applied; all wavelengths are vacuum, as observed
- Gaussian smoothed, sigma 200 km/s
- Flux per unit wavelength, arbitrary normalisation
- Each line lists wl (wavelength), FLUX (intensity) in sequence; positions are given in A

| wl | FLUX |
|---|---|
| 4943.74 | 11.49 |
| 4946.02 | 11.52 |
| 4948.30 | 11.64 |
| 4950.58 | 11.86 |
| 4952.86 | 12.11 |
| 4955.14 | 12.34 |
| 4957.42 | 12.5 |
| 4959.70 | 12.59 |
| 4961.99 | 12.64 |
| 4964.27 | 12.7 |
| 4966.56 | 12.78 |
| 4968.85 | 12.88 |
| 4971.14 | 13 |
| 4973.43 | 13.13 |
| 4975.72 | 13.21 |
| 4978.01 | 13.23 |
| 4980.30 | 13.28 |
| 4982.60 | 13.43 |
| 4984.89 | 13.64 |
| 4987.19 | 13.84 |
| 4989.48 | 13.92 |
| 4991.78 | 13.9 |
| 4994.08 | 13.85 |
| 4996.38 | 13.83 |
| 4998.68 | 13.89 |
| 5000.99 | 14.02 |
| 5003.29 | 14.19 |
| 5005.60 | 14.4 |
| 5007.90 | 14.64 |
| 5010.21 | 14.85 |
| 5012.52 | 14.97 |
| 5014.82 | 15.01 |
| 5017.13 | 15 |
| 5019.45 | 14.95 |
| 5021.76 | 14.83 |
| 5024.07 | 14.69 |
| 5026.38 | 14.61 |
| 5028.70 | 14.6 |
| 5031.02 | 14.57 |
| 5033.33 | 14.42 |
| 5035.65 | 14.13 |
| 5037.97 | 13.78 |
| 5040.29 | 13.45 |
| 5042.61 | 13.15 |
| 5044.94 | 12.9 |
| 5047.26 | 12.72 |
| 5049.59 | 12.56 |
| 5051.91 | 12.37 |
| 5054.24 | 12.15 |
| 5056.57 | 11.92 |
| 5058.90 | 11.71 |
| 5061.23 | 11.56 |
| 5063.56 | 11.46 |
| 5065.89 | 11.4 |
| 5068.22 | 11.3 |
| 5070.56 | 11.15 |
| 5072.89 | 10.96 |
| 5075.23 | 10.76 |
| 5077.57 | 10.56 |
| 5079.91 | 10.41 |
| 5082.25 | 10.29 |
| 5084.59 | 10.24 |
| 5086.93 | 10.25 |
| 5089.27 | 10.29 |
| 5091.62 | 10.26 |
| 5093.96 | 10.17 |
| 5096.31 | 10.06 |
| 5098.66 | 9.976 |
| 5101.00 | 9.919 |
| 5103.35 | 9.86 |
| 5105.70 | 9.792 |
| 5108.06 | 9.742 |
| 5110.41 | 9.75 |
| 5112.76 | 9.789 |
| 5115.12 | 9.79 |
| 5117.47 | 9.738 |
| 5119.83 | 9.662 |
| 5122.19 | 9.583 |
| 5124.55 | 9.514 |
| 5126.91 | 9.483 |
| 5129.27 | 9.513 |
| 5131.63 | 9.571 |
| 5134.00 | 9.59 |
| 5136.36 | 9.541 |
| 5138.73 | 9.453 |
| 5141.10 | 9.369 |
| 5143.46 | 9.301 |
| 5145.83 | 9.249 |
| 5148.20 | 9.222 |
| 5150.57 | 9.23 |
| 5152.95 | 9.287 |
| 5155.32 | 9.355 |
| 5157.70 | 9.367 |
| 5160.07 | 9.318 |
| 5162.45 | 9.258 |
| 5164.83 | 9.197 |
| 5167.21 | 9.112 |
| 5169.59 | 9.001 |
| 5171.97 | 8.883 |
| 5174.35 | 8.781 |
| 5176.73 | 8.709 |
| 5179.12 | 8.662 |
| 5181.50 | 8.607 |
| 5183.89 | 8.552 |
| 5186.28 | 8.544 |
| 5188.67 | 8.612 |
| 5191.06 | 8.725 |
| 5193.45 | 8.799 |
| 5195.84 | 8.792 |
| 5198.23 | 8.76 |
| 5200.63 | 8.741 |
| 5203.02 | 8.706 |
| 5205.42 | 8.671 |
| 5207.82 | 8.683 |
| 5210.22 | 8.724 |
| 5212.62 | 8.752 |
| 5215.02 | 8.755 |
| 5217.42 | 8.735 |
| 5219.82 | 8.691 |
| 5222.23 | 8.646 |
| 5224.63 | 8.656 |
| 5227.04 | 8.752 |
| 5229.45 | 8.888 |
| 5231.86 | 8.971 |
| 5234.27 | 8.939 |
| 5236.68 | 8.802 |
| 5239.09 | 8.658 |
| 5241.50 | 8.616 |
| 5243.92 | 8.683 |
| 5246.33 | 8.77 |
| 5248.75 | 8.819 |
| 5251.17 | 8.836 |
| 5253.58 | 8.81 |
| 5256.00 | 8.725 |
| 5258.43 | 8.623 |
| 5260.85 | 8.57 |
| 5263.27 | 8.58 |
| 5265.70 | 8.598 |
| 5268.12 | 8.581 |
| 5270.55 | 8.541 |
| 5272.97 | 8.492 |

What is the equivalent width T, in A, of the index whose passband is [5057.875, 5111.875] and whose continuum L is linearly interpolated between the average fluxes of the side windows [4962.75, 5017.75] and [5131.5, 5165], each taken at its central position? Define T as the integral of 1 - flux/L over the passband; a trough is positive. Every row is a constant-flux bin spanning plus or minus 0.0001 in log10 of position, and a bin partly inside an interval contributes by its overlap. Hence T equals 3.1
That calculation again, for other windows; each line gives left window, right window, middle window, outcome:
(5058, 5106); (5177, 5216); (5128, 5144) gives 0.4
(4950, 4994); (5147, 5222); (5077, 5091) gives 0.7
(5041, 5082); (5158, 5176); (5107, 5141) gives 1.8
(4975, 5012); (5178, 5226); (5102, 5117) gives 1.7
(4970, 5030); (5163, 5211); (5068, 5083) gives 1.5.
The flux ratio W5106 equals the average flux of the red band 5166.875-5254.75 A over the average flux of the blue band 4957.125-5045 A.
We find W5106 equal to 0.63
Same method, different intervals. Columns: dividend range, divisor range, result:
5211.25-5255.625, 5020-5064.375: 0.66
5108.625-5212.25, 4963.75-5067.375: 0.68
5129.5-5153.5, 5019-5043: 0.66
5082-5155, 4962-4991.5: 0.73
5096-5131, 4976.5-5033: 0.68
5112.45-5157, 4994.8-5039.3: 0.65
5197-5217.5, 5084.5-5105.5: 0.86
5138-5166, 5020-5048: 0.66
